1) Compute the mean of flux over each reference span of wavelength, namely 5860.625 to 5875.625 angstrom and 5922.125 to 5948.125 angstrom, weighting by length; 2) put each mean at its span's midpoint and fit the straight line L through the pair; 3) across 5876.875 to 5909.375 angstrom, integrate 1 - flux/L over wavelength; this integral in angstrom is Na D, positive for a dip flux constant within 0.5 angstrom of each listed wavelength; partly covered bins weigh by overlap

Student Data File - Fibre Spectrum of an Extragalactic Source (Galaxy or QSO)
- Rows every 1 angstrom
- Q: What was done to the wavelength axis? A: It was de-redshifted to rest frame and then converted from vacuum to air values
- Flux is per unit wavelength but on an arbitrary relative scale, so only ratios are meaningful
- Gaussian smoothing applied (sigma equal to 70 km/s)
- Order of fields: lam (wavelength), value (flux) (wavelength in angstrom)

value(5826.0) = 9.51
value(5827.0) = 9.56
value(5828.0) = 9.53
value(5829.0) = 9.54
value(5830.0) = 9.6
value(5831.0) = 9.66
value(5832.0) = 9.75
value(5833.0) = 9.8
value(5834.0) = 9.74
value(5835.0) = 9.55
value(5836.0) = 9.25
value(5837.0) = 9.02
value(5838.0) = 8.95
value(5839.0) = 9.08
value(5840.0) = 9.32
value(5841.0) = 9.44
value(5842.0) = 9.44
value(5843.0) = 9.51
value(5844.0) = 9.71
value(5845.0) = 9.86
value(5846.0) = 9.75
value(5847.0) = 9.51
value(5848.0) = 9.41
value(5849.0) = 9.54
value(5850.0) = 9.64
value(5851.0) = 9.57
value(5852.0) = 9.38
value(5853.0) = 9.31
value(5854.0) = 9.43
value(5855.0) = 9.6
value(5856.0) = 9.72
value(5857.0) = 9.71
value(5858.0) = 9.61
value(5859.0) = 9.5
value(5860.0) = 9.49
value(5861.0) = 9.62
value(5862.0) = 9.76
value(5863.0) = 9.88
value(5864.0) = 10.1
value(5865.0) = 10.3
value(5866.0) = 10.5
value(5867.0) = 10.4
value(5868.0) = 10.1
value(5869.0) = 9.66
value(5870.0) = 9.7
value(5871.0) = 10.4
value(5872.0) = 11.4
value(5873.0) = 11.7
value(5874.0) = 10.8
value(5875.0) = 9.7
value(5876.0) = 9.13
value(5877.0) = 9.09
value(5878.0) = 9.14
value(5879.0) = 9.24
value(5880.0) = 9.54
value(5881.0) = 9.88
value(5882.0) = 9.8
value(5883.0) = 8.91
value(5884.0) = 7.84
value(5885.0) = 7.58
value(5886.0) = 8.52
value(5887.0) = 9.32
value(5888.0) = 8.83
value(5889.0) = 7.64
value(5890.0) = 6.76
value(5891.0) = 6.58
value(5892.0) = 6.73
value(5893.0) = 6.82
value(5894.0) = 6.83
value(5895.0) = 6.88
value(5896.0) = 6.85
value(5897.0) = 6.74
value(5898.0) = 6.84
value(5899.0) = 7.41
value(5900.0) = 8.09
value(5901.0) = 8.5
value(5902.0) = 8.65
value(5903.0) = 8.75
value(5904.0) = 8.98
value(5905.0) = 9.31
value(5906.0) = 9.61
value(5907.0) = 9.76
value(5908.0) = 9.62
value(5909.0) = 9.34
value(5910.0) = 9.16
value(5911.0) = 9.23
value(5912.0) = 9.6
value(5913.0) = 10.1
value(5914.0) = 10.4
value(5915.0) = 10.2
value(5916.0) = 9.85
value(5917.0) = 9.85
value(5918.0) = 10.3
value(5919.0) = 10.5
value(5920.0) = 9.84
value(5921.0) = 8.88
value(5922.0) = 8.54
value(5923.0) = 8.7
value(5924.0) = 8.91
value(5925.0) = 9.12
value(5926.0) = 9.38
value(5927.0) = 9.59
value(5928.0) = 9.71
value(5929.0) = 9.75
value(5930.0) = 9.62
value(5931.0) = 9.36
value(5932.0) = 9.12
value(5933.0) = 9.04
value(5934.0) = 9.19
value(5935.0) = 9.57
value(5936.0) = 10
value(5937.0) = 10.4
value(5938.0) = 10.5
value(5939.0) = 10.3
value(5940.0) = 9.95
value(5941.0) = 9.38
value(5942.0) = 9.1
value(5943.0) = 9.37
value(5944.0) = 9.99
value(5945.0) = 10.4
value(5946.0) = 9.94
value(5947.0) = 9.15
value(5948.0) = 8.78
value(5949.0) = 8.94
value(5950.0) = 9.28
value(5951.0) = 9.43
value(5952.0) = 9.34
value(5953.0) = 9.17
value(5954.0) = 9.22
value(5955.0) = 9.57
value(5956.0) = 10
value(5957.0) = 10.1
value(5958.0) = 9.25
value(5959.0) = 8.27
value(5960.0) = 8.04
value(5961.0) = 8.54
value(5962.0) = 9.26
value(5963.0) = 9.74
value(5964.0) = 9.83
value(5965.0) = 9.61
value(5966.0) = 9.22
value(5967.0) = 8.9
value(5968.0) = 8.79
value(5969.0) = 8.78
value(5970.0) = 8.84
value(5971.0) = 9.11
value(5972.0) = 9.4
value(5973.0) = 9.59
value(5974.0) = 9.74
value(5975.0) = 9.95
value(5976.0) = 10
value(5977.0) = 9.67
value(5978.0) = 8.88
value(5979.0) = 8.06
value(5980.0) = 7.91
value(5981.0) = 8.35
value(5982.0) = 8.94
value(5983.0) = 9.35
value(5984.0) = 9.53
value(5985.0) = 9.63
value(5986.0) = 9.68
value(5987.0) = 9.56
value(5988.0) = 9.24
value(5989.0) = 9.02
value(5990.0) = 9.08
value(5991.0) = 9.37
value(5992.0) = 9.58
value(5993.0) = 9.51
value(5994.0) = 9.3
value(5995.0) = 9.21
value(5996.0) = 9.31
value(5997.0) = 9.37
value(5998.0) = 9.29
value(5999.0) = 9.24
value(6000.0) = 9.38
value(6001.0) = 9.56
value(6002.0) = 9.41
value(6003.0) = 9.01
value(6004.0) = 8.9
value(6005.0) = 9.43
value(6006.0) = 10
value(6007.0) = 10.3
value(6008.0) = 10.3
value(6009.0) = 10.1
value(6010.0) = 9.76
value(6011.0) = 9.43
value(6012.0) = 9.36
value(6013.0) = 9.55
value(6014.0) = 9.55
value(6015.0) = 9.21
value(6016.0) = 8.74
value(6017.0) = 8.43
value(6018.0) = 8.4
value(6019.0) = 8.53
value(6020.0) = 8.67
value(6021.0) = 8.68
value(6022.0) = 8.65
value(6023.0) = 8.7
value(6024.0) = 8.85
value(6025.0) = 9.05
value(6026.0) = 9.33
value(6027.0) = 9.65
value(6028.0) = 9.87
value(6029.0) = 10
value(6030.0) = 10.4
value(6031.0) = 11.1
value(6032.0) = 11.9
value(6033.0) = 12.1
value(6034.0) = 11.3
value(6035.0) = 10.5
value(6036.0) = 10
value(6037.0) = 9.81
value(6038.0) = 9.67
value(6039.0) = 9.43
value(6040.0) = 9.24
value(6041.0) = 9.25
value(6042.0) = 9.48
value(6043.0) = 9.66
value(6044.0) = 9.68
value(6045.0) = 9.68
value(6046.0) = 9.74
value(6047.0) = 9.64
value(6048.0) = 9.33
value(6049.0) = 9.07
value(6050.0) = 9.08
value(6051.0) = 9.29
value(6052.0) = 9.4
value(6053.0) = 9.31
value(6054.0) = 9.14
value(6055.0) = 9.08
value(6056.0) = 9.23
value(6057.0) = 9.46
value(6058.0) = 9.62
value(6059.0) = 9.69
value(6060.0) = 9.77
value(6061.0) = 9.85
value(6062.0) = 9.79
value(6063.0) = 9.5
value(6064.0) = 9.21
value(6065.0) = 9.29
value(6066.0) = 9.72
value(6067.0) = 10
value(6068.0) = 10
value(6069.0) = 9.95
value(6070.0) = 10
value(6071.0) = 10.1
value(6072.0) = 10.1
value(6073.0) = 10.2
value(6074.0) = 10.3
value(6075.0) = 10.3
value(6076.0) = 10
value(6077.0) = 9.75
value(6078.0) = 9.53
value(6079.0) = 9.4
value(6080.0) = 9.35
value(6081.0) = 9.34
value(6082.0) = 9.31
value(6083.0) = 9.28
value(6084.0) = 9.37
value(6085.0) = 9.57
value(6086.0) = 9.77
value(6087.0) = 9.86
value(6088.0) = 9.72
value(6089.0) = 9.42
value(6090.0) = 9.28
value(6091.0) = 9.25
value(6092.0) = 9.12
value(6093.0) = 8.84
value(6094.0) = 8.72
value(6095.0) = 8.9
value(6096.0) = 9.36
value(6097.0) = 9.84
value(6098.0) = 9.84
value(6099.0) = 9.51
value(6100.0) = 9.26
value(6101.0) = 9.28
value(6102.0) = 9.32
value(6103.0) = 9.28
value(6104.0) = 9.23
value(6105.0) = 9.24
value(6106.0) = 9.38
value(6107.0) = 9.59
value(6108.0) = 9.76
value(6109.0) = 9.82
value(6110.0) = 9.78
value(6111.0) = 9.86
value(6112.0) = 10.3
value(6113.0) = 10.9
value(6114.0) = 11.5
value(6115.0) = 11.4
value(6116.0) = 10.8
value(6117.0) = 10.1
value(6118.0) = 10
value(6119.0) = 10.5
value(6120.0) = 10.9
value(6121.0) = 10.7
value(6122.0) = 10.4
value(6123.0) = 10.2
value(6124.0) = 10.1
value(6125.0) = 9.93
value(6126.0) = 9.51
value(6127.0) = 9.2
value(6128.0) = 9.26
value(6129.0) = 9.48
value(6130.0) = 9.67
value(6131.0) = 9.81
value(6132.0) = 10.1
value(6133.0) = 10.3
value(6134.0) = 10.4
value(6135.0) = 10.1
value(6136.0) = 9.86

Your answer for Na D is 5.5 angstrom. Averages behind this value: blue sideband 10.3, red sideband 9.55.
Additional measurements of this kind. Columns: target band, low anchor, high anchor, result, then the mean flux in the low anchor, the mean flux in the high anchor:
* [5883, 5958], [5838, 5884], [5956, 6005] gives 3.4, 9.71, 9.22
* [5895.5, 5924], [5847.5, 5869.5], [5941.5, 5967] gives 1.4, 9.74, 9.33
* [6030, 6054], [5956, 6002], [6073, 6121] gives -1.0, 9.23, 9.74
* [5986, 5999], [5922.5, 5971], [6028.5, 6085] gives 0.3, 9.38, 9.78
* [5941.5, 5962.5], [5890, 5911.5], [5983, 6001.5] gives -1.1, 8.1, 9.38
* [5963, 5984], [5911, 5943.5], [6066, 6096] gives 1.0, 9.62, 9.61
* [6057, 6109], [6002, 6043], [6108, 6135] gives 2.0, 9.61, 10.2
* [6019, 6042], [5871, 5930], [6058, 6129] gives -0.7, 8.96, 9.76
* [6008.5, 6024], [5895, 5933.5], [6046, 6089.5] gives 0.6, 9.11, 9.61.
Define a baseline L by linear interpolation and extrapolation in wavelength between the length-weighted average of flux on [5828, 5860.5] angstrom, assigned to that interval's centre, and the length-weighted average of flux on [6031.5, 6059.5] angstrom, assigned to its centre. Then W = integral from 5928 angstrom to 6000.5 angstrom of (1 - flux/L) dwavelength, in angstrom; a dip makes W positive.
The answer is 2.2 angstrom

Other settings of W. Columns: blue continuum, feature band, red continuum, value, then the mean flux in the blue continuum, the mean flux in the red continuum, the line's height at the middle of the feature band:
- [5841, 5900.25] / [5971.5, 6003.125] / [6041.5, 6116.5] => 0.38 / 9.1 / 9.64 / 9.4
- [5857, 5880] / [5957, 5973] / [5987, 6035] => 0.95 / 9.95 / 9.52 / 9.66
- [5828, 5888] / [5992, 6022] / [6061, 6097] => 0.92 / 9.59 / 9.6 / 9.59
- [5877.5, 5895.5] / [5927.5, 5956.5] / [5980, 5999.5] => -2.73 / 8.16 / 9.26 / 8.75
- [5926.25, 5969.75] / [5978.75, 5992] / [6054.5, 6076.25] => 0.62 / 9.43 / 9.78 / 9.54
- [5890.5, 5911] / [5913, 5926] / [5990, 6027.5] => -2.04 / 8.1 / 9.27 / 8.3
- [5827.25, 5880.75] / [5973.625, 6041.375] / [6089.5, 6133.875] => 2.03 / 9.7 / 9.81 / 9.77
